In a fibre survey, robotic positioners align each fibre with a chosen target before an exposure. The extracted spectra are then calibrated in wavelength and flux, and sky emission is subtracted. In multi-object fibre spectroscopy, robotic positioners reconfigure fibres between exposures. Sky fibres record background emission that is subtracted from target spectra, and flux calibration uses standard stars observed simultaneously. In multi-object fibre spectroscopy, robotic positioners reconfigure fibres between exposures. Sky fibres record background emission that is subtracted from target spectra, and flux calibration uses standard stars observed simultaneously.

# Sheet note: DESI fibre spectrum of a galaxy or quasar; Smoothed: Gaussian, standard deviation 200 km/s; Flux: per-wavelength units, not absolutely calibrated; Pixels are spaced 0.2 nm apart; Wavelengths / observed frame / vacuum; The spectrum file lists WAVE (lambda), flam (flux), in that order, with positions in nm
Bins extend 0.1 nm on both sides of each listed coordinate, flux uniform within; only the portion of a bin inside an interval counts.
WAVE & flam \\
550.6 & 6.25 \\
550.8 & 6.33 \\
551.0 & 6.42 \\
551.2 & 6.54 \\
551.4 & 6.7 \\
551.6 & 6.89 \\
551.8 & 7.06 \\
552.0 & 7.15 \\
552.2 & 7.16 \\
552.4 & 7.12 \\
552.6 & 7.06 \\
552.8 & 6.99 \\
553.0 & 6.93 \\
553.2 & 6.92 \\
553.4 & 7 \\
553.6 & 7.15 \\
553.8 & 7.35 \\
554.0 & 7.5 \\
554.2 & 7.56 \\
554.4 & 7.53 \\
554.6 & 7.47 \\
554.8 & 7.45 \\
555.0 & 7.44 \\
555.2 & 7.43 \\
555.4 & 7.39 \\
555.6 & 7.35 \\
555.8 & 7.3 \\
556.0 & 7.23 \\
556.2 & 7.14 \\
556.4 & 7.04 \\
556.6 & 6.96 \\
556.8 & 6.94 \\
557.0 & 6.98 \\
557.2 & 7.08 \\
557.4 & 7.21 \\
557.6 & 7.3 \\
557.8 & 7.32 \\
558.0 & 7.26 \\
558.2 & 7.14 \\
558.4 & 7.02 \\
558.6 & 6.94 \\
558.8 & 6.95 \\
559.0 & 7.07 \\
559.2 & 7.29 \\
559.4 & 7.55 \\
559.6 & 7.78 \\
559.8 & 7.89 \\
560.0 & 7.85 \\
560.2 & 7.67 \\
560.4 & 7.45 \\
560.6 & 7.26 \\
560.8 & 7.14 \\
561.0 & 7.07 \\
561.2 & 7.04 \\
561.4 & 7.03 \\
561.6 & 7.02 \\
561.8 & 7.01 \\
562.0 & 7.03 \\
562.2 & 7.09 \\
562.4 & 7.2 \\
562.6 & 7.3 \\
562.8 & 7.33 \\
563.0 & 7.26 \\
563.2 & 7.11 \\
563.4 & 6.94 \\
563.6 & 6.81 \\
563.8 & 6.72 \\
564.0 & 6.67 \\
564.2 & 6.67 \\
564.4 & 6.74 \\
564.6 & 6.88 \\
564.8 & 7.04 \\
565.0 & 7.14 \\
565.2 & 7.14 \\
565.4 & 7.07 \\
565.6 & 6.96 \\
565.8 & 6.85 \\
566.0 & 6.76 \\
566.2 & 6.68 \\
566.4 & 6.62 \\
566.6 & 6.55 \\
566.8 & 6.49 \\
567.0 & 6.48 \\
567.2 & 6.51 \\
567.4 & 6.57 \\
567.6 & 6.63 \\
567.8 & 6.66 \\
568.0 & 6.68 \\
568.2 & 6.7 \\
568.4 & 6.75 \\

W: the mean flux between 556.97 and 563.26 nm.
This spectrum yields 7.24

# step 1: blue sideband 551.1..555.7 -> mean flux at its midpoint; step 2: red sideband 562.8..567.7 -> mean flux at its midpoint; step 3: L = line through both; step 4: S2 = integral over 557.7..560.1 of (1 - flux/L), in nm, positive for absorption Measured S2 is -0.11 nm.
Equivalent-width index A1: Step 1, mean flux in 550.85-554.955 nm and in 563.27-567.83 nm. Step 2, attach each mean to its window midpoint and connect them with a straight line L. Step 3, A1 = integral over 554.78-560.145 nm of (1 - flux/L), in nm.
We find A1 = -0.23 nm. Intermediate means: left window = 7.09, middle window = 7.27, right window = 6.77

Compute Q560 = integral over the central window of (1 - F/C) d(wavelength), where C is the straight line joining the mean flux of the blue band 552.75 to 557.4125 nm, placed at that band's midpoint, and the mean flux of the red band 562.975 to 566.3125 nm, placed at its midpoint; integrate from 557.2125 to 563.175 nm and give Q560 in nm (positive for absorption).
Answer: -0.17 nm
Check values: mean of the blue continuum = 7.23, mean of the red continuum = 6.9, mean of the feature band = 7.25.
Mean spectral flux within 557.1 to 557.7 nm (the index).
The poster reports 7.2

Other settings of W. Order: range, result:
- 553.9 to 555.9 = 7.44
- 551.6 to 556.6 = 7.23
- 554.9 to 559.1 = 7.17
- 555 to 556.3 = 7.32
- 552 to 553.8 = 7.06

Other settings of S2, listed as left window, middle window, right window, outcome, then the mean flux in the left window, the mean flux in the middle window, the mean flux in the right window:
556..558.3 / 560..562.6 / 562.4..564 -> -0.05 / 7.13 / 7.2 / 7.05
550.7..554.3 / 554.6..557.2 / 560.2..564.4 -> -0.08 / 6.99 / 7.23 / 7.06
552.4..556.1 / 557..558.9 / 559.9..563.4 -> 0.03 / 7.28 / 7.13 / 7.22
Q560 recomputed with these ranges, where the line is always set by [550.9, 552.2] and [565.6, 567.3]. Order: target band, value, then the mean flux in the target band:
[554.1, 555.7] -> -0.16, 7.45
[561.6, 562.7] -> -0.07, 7.12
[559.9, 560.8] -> -0.11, 7.51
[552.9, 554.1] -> -0.06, 7.14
